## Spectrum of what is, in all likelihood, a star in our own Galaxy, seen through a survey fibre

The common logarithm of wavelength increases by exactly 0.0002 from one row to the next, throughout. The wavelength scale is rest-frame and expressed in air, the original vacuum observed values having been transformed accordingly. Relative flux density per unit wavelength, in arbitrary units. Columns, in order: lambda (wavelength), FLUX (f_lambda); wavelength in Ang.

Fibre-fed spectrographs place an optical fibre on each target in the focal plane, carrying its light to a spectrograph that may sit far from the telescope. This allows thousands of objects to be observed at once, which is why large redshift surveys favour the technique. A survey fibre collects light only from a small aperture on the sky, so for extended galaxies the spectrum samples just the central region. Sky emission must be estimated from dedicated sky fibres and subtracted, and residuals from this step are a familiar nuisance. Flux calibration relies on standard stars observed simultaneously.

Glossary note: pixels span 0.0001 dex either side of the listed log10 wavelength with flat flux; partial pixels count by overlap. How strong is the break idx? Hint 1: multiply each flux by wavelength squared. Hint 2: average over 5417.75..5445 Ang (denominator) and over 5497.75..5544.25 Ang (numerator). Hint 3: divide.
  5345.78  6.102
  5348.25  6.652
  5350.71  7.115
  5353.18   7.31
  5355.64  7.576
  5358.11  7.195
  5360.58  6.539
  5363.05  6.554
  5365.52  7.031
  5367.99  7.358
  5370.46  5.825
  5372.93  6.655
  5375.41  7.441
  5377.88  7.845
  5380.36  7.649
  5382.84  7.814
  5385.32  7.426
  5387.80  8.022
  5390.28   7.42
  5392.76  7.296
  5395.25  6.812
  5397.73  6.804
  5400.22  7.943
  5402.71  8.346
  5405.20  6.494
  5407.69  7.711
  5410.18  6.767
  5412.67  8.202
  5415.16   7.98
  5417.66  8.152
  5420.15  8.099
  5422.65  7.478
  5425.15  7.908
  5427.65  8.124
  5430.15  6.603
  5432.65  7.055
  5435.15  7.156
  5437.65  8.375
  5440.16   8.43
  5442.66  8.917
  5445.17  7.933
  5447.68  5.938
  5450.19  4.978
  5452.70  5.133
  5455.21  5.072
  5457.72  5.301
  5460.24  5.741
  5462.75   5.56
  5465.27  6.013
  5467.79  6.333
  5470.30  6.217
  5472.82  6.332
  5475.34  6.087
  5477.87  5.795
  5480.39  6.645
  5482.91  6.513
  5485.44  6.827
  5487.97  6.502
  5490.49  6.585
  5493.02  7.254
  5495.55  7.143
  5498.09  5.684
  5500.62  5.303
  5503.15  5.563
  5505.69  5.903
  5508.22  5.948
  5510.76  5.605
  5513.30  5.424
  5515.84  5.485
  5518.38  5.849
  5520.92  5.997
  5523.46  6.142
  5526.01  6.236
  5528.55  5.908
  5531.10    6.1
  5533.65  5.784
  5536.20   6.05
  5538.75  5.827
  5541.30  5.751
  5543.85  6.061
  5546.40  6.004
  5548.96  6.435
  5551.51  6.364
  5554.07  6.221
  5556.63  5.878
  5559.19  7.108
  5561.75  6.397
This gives 0.77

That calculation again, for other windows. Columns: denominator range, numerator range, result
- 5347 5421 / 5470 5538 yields 0.87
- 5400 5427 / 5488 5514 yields 0.81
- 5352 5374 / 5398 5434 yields 1.13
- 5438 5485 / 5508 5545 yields 0.95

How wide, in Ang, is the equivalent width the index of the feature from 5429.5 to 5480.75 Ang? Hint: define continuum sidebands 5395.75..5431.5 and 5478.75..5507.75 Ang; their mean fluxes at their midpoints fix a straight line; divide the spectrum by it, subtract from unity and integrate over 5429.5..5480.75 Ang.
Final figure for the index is 3.7 Ang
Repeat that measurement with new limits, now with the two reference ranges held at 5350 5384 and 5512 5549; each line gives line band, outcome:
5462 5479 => 0.80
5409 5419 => -1.48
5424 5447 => -4.04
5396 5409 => -1.06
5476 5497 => -1.31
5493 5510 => 0.34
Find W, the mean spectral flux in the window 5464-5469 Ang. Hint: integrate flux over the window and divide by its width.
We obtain 6.16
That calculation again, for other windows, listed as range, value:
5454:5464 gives 5.42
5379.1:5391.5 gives 7.67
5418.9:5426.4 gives 7.83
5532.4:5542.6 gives 5.86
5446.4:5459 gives 5.29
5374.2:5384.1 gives 7.69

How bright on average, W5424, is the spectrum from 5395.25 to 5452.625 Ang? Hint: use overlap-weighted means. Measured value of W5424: 7.45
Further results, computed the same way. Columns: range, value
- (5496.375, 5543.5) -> 5.83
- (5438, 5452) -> 7.23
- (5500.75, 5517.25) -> 5.63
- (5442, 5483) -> 6.1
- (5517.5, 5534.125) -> 6.02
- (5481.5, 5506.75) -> 6.33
